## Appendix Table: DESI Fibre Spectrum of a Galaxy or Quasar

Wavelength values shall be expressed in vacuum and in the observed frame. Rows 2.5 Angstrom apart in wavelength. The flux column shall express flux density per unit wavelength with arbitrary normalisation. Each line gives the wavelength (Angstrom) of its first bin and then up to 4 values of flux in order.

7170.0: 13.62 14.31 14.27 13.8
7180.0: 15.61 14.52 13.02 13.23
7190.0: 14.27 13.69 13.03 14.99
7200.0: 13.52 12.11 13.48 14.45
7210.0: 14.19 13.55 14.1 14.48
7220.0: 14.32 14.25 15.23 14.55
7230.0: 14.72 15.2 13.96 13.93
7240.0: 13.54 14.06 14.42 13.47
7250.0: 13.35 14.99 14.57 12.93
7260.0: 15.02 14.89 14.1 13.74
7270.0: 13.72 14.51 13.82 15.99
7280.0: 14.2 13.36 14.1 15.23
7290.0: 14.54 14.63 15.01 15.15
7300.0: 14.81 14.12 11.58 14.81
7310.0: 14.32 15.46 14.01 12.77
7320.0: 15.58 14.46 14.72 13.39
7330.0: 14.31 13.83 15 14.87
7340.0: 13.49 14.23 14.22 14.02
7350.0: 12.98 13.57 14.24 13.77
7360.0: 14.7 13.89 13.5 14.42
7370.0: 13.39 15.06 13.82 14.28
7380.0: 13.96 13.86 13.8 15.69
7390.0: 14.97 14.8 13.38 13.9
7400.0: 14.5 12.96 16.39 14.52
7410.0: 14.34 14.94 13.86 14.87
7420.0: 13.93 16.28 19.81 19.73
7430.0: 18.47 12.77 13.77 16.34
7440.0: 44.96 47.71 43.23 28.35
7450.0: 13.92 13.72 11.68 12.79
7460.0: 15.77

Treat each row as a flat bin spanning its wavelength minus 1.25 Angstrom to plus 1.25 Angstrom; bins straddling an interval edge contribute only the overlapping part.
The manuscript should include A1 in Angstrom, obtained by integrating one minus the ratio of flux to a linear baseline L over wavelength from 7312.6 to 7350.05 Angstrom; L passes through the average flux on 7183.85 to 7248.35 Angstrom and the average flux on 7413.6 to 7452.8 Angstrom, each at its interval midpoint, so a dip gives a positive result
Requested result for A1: 8.4 Angstrom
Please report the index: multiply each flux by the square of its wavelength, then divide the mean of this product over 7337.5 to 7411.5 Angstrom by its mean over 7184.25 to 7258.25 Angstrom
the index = 1.1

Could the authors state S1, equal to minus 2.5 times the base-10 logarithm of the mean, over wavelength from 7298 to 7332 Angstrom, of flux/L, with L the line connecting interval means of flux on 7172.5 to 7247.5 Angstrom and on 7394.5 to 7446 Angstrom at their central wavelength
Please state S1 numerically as 0.18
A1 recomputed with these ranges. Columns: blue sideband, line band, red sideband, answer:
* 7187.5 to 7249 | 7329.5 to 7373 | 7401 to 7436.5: 2.70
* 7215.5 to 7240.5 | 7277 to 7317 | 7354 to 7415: -0.08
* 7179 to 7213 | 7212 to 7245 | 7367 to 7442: -0.27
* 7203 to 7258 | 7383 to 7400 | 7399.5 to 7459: 3.68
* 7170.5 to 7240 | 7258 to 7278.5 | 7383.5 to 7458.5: 1.25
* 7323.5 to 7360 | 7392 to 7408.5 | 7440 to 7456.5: 5.51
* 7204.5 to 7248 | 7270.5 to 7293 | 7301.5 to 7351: -0.45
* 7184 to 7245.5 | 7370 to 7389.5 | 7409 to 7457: 4.79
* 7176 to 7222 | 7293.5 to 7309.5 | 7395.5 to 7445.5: 2.14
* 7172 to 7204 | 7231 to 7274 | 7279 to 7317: -0.03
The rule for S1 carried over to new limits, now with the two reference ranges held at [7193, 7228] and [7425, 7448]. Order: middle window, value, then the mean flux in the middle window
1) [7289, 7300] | 0.255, 14.8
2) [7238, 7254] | 0.147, 14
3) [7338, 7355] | 0.489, 13.8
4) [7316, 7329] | 0.392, 14.2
